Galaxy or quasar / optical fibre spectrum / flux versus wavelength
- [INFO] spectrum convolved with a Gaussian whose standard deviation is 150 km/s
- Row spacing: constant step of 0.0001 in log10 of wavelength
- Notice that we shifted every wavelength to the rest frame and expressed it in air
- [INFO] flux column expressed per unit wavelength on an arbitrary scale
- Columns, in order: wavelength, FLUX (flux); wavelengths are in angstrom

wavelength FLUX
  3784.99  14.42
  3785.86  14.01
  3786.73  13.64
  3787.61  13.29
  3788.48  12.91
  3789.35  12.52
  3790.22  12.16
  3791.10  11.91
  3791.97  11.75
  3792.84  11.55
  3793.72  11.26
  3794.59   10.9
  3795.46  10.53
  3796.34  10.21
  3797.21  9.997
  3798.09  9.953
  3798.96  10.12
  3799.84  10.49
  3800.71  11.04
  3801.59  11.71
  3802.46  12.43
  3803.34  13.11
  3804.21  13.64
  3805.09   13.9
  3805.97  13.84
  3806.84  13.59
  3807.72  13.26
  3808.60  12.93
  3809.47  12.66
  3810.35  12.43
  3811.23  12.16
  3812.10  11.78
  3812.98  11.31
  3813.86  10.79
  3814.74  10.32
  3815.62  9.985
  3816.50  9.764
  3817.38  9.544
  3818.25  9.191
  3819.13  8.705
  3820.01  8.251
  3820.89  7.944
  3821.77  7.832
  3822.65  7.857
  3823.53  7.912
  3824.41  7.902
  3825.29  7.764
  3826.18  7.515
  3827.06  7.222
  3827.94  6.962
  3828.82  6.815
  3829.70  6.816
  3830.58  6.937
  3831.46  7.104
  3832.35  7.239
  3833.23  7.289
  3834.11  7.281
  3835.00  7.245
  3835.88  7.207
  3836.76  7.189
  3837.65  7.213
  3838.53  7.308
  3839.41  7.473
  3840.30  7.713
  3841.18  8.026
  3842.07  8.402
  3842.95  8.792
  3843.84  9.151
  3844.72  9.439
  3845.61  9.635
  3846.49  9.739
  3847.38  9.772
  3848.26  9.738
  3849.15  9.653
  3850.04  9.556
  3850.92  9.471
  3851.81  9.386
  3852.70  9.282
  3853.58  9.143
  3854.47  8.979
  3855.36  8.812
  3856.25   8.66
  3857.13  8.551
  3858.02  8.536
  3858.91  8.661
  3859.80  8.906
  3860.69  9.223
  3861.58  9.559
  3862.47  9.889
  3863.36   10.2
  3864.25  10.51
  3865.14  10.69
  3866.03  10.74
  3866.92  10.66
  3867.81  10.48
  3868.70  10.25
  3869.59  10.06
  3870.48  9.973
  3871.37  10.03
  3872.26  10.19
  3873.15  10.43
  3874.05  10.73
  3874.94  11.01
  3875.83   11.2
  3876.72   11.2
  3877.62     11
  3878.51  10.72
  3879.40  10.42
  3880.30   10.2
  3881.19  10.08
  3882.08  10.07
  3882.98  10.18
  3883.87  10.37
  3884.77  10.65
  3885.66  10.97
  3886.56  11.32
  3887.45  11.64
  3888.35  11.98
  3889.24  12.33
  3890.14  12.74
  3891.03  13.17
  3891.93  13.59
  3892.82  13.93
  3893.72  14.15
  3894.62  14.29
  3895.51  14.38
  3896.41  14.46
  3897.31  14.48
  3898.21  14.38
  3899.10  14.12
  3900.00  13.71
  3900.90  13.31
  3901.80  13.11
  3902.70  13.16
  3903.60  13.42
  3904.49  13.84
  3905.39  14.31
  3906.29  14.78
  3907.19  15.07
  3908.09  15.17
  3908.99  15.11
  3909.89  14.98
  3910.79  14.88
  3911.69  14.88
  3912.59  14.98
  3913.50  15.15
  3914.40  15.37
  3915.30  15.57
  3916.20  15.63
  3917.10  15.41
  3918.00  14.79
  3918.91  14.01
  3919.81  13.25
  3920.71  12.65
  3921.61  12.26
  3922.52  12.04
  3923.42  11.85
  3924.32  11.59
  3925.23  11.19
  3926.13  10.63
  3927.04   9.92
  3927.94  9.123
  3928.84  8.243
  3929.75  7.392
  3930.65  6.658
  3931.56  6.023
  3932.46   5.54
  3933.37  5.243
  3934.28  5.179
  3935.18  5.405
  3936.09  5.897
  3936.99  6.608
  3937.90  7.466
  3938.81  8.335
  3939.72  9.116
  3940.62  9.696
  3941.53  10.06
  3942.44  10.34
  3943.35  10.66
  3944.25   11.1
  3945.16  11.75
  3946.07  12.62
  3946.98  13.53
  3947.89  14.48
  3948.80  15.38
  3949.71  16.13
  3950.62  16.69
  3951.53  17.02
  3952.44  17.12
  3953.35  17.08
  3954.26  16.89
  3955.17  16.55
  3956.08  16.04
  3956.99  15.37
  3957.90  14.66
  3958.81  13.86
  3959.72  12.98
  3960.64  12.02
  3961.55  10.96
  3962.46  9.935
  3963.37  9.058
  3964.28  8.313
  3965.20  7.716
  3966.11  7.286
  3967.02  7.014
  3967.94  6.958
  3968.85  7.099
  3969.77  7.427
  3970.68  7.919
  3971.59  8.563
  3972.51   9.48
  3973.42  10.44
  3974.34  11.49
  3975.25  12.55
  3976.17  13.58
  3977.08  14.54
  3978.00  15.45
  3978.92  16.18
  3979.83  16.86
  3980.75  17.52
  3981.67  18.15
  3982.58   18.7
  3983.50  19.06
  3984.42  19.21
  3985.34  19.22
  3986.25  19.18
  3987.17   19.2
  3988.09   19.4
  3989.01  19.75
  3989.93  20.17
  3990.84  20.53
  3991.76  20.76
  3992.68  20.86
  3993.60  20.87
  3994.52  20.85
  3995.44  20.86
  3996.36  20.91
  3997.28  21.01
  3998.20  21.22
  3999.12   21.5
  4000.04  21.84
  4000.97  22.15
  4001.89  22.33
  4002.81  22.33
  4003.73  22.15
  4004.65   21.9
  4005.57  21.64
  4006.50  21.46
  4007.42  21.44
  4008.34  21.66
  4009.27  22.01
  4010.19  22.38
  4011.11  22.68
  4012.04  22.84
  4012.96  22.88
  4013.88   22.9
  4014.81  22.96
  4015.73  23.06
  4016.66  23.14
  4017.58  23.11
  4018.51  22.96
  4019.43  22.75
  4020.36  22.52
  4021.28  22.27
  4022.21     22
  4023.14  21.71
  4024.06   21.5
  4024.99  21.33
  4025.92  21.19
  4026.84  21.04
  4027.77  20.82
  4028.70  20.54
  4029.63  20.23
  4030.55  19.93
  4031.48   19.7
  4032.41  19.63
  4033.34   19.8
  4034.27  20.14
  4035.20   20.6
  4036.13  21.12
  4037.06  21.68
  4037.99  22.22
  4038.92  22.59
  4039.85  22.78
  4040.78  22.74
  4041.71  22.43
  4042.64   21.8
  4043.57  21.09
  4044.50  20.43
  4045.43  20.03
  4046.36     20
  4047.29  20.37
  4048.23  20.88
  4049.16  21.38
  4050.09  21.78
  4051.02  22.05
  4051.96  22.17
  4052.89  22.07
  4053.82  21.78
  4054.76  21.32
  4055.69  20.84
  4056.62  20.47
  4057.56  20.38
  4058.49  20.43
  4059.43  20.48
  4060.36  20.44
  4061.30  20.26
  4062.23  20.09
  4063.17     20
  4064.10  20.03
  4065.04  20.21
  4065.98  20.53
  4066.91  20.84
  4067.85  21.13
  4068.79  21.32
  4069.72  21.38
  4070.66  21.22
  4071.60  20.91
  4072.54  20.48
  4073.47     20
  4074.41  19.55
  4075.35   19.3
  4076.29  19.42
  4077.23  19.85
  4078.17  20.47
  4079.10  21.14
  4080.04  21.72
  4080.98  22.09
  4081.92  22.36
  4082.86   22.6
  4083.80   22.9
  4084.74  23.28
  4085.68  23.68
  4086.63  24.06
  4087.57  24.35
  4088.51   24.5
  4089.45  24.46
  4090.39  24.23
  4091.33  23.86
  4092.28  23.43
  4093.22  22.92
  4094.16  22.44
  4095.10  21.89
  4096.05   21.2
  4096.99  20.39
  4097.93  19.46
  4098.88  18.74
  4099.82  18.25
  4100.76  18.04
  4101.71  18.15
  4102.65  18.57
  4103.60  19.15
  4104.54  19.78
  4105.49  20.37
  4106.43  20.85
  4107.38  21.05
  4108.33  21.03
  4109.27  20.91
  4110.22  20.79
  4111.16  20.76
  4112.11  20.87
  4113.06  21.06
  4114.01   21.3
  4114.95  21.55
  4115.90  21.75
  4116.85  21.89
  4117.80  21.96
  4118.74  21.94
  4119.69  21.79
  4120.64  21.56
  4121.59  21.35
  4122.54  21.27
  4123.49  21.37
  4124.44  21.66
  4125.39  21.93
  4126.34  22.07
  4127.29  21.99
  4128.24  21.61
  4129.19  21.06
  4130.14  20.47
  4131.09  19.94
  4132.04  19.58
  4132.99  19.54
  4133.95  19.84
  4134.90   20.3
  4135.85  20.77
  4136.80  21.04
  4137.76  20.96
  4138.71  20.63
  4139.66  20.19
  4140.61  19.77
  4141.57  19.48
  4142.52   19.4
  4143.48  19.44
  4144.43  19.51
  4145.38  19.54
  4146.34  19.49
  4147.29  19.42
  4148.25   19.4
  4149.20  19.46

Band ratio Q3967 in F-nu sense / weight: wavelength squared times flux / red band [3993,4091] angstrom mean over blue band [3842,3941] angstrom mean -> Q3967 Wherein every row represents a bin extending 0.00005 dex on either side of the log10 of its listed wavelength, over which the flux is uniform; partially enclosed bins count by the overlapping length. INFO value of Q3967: 2.1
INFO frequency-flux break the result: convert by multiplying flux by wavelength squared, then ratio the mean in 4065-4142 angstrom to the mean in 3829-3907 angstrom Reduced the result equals 2.3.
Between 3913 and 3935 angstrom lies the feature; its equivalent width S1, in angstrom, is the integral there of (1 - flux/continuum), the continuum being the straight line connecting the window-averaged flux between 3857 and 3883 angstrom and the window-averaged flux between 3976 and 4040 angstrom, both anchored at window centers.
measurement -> 5.0 angstrom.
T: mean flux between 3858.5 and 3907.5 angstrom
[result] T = 11.7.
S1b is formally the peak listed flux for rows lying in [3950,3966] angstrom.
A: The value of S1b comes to 17.12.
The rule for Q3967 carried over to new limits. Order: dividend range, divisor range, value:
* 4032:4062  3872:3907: 1.85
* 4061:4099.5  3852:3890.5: 2.33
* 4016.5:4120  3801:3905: 2.29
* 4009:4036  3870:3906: 1.91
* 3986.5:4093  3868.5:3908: 1.90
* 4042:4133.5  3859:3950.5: 2.00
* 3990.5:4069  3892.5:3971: 1.87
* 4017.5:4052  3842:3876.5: 2.40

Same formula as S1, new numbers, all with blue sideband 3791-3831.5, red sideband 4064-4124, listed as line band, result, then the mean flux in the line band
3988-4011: -4.9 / 21.3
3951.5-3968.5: 3.9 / 12.3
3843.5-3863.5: 4.4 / 9.29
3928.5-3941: 6.8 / 6.89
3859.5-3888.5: 5.1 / 10.5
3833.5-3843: 3.1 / 7.57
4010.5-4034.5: -4.2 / 21.7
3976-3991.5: -1.1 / 18.2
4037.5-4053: -1.8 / 21.6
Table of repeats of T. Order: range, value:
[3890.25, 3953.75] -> 12.4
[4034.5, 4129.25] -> 21.3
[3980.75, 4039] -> 21.2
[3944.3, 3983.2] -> 12.9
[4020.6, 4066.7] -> 21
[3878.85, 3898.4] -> 12.2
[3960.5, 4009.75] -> 16.5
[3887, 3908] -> 13.7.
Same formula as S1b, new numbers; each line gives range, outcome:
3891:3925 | 15.63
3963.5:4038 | 23.14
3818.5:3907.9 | 15.07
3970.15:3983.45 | 18.7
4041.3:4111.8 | 24.5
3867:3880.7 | 11.2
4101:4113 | 21.05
